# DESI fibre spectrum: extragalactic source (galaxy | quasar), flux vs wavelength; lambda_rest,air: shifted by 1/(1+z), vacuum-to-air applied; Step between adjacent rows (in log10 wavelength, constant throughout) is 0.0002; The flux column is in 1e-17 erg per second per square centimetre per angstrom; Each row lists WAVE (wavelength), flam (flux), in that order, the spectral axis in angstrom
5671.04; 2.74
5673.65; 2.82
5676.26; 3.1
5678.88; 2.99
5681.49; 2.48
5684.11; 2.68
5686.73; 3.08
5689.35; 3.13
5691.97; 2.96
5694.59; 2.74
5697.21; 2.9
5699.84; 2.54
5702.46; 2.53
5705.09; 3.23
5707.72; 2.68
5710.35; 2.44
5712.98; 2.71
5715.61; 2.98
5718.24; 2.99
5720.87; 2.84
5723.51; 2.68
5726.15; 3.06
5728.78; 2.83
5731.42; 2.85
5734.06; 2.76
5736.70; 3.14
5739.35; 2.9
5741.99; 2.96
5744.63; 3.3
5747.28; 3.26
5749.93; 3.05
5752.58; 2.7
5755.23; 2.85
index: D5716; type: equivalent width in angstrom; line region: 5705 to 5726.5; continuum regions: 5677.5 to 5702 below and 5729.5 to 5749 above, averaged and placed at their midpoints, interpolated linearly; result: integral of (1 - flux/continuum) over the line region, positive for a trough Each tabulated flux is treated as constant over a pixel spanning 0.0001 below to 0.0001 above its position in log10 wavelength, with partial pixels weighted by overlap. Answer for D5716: 0.8 angstrom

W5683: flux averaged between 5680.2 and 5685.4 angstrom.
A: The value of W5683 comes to 2.58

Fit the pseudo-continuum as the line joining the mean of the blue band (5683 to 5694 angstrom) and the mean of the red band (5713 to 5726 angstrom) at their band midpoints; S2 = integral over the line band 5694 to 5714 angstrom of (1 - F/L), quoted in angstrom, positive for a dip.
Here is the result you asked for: 1.3 angstrom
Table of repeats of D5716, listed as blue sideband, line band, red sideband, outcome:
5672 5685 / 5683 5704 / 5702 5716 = -0.27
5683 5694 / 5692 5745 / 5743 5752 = 3.59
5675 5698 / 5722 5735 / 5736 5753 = 0.75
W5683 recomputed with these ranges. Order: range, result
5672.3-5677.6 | 2.96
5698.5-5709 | 2.74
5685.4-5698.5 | 2.96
